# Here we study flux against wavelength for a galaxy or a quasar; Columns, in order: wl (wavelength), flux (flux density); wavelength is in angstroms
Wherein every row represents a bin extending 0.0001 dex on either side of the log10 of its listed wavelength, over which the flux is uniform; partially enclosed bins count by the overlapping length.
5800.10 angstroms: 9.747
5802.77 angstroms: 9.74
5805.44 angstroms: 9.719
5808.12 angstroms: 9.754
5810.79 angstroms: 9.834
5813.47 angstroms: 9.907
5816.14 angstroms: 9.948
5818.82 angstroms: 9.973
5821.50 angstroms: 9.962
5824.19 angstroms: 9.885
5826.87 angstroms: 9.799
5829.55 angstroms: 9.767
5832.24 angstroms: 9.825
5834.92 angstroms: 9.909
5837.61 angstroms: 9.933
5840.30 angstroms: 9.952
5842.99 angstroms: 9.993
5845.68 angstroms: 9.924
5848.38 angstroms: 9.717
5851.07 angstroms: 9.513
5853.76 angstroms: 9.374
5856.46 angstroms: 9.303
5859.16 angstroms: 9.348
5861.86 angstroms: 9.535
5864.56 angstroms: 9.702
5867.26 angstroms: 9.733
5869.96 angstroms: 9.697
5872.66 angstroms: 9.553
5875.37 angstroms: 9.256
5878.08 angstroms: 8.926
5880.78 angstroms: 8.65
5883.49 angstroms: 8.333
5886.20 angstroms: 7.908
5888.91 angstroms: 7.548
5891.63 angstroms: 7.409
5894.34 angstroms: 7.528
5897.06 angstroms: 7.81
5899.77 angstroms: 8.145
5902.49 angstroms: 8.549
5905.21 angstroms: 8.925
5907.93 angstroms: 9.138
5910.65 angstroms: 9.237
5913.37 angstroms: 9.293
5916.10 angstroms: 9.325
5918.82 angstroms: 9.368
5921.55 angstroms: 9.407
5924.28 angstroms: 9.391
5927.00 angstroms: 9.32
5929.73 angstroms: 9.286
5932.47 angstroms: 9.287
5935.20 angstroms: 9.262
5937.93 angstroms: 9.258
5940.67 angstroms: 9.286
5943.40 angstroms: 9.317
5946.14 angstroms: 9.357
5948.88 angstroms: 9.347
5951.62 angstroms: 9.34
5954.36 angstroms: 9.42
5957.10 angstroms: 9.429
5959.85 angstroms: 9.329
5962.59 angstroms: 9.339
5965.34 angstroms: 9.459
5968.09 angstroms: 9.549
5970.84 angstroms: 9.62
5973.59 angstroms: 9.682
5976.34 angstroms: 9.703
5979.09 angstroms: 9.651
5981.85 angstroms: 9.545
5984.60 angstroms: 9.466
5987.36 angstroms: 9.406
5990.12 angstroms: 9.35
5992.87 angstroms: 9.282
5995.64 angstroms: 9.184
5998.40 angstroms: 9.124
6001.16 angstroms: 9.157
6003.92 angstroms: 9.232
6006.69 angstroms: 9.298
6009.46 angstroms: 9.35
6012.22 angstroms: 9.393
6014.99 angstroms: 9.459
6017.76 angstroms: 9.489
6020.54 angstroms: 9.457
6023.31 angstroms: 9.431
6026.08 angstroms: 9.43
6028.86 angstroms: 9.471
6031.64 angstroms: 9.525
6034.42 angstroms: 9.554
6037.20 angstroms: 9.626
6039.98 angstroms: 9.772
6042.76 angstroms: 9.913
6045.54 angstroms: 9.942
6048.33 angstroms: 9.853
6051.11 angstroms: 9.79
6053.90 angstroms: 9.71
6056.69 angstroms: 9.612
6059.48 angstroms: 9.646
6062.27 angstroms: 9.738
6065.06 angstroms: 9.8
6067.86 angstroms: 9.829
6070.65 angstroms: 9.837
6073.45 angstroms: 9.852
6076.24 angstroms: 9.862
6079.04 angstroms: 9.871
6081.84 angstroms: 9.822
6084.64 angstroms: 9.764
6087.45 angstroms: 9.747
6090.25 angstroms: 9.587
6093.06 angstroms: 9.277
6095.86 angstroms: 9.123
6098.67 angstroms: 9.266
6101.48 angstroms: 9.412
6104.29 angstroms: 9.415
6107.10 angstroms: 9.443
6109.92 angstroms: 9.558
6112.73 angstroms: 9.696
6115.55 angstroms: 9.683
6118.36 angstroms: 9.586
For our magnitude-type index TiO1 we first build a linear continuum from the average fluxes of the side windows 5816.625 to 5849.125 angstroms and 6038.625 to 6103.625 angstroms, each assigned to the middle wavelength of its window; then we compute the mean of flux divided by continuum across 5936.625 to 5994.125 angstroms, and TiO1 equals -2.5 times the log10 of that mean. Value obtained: 0.039 mag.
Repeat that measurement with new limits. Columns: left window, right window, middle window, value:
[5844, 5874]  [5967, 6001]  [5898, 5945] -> 0.04 mag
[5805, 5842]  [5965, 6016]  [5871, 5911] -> 0.15 mag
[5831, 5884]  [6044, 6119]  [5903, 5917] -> 0.05 mag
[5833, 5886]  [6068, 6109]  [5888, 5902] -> 0.22 mag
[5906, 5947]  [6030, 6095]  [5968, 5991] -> -0.01 mag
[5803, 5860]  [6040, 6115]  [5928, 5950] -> 0.05 mag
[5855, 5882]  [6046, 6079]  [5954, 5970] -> 0.02 mag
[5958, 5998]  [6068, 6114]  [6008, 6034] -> 0.01 mag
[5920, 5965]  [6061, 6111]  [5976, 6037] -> 0.01 mag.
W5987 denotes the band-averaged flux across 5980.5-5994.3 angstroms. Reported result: 9.41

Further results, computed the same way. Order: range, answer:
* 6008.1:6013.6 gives 9.39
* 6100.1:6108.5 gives 9.43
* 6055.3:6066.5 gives 9.7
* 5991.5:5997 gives 9.22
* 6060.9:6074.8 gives 9.81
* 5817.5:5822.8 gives 9.97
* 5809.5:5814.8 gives 9.86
